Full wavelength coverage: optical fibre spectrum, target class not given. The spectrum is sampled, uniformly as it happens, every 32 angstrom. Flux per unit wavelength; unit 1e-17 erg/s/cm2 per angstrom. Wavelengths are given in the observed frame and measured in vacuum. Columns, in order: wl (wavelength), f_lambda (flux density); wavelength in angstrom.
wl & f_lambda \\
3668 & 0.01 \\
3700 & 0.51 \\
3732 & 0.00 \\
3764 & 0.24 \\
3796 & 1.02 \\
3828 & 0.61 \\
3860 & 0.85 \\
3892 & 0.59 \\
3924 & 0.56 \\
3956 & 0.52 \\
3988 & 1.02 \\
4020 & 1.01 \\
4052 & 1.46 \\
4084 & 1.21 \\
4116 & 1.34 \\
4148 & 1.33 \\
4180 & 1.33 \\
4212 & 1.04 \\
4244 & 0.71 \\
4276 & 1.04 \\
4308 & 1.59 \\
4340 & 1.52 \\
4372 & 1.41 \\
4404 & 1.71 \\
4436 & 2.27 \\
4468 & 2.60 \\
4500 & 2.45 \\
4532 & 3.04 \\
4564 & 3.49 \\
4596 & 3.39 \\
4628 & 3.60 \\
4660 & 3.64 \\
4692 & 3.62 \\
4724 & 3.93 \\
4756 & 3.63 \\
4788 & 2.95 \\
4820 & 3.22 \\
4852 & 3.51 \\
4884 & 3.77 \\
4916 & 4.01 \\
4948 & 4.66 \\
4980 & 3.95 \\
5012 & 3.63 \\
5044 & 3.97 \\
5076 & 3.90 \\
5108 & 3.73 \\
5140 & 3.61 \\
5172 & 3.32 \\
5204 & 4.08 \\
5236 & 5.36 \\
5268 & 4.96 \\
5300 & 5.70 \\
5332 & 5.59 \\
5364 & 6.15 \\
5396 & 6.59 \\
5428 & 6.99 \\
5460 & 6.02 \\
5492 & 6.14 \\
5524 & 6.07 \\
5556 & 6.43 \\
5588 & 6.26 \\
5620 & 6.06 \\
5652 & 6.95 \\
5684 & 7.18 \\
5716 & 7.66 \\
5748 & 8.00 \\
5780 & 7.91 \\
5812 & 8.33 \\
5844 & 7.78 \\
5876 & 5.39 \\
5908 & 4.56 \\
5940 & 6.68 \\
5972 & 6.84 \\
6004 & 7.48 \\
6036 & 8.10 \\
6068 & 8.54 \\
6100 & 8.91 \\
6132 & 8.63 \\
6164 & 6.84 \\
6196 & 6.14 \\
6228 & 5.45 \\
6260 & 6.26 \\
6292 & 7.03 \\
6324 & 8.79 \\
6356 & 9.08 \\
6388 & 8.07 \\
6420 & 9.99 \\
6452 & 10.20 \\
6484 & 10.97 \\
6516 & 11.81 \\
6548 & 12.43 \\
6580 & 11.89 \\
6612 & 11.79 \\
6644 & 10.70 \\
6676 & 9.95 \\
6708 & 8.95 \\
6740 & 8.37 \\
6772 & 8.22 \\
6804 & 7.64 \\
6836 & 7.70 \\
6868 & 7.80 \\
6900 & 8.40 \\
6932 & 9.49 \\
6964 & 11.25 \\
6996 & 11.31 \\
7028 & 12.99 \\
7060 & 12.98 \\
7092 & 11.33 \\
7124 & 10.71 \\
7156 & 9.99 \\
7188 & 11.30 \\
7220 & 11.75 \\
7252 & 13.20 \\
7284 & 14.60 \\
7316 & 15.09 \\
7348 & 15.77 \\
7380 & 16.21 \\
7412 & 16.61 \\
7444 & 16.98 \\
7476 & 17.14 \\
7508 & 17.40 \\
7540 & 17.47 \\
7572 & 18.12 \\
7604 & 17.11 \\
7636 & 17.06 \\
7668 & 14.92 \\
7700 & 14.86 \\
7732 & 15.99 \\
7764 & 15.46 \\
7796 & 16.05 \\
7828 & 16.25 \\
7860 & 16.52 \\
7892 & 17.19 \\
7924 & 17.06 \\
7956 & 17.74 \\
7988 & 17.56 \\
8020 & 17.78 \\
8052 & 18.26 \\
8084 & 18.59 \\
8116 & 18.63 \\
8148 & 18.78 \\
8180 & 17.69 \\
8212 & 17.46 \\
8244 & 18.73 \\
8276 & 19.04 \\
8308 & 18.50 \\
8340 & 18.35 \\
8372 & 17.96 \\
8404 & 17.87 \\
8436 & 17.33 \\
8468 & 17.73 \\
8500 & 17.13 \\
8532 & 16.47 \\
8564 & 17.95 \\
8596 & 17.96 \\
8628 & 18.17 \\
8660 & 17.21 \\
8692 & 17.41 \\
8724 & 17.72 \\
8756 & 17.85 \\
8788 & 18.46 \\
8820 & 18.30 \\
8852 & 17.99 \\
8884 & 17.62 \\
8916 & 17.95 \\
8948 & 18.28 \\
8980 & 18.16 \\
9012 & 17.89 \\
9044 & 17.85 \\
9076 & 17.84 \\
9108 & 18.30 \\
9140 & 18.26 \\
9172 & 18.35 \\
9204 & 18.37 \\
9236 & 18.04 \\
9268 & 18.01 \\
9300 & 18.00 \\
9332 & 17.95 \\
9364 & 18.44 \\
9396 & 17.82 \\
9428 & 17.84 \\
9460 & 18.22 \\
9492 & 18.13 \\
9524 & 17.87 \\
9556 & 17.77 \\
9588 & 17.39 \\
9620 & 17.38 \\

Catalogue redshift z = 0.00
